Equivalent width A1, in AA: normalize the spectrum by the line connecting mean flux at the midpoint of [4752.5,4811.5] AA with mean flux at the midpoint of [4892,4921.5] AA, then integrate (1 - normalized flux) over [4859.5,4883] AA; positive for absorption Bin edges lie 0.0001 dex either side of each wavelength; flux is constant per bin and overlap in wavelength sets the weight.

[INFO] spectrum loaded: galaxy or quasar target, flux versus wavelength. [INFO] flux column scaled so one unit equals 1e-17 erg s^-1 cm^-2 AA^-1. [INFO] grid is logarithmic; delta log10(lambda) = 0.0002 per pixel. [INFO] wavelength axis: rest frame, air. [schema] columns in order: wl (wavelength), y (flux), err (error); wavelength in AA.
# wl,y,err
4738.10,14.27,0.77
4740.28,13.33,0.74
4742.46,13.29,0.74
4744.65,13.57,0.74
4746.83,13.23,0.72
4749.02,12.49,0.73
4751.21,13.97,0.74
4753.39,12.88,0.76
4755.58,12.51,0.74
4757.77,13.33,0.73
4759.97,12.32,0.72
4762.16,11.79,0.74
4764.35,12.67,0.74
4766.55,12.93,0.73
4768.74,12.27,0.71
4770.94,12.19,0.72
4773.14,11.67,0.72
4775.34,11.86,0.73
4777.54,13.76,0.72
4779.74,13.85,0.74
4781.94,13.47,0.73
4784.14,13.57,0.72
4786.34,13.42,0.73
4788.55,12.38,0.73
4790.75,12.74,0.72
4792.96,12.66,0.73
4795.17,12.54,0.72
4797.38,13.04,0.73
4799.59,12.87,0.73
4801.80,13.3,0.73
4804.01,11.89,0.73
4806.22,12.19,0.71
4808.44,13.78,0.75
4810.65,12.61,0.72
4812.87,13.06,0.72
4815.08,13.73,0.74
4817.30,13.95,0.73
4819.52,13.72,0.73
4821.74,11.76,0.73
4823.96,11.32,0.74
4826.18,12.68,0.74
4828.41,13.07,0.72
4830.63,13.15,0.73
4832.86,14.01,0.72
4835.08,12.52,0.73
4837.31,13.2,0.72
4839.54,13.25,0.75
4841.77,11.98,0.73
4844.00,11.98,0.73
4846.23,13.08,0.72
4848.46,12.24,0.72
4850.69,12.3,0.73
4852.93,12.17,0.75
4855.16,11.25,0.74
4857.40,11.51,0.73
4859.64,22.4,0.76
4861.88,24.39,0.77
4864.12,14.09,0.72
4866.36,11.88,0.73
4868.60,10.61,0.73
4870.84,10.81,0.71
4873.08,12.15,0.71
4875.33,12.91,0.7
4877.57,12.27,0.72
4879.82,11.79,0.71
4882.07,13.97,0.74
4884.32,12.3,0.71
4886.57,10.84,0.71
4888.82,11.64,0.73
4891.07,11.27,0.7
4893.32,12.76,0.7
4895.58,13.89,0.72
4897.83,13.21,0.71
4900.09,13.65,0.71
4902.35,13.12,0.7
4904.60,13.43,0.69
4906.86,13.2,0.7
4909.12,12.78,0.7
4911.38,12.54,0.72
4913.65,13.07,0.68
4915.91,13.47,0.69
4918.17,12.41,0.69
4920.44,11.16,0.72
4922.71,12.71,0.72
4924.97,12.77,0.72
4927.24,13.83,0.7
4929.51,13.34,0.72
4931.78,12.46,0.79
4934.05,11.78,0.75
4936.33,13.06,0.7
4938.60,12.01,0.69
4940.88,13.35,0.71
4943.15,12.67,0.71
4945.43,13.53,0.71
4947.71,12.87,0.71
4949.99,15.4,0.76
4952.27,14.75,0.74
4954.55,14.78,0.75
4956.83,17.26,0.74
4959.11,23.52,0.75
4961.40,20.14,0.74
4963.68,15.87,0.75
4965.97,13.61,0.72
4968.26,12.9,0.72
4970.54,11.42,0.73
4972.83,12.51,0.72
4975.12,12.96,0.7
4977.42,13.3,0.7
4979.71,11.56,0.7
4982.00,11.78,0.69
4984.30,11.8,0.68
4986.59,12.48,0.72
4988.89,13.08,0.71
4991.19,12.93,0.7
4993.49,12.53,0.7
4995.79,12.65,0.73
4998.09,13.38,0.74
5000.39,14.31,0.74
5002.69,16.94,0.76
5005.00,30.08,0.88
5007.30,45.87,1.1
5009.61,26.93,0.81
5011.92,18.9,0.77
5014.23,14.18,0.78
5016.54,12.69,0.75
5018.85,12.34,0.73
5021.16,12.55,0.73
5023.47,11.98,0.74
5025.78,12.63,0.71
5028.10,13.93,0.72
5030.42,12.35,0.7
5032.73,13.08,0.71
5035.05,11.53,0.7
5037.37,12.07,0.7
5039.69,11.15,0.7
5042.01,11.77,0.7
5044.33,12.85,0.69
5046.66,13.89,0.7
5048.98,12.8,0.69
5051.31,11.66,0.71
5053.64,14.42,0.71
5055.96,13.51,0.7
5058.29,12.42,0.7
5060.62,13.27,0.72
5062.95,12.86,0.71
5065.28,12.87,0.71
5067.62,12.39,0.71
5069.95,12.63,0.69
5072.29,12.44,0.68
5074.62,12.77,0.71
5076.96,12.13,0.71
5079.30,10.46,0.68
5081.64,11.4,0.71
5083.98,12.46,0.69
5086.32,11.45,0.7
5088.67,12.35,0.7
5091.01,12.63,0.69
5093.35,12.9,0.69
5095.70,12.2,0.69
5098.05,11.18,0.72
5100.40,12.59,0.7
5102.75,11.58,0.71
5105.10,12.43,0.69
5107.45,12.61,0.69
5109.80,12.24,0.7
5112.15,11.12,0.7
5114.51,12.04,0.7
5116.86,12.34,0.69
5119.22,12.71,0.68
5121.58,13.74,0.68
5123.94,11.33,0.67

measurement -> -1.9 AA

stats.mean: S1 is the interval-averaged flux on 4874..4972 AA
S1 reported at 13.5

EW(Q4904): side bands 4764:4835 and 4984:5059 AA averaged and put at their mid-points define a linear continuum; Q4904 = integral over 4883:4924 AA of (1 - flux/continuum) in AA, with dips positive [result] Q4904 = 3.72 AA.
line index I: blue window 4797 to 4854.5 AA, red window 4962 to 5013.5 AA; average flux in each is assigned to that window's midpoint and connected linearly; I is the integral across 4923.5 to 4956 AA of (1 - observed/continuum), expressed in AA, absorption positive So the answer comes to 4.06 AA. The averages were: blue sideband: 12.8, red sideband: 16.3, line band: 13.4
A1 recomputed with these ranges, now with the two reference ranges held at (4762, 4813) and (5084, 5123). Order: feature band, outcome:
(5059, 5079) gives -0.4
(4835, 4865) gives -3.3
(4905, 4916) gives -0.4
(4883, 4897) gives 0.5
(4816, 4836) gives -0.3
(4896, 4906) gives -0.6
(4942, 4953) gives -1.1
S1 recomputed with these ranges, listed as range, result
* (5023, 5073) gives 12.7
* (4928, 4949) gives 12.8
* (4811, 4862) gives 13.4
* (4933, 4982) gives 14.2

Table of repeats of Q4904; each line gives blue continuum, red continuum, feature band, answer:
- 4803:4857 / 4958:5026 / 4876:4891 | 1.8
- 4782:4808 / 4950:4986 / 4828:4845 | 0.4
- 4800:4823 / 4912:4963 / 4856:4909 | 0.9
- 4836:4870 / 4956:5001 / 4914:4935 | 1.8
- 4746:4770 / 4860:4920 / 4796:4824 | -0.1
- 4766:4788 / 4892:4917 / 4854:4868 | -2.8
